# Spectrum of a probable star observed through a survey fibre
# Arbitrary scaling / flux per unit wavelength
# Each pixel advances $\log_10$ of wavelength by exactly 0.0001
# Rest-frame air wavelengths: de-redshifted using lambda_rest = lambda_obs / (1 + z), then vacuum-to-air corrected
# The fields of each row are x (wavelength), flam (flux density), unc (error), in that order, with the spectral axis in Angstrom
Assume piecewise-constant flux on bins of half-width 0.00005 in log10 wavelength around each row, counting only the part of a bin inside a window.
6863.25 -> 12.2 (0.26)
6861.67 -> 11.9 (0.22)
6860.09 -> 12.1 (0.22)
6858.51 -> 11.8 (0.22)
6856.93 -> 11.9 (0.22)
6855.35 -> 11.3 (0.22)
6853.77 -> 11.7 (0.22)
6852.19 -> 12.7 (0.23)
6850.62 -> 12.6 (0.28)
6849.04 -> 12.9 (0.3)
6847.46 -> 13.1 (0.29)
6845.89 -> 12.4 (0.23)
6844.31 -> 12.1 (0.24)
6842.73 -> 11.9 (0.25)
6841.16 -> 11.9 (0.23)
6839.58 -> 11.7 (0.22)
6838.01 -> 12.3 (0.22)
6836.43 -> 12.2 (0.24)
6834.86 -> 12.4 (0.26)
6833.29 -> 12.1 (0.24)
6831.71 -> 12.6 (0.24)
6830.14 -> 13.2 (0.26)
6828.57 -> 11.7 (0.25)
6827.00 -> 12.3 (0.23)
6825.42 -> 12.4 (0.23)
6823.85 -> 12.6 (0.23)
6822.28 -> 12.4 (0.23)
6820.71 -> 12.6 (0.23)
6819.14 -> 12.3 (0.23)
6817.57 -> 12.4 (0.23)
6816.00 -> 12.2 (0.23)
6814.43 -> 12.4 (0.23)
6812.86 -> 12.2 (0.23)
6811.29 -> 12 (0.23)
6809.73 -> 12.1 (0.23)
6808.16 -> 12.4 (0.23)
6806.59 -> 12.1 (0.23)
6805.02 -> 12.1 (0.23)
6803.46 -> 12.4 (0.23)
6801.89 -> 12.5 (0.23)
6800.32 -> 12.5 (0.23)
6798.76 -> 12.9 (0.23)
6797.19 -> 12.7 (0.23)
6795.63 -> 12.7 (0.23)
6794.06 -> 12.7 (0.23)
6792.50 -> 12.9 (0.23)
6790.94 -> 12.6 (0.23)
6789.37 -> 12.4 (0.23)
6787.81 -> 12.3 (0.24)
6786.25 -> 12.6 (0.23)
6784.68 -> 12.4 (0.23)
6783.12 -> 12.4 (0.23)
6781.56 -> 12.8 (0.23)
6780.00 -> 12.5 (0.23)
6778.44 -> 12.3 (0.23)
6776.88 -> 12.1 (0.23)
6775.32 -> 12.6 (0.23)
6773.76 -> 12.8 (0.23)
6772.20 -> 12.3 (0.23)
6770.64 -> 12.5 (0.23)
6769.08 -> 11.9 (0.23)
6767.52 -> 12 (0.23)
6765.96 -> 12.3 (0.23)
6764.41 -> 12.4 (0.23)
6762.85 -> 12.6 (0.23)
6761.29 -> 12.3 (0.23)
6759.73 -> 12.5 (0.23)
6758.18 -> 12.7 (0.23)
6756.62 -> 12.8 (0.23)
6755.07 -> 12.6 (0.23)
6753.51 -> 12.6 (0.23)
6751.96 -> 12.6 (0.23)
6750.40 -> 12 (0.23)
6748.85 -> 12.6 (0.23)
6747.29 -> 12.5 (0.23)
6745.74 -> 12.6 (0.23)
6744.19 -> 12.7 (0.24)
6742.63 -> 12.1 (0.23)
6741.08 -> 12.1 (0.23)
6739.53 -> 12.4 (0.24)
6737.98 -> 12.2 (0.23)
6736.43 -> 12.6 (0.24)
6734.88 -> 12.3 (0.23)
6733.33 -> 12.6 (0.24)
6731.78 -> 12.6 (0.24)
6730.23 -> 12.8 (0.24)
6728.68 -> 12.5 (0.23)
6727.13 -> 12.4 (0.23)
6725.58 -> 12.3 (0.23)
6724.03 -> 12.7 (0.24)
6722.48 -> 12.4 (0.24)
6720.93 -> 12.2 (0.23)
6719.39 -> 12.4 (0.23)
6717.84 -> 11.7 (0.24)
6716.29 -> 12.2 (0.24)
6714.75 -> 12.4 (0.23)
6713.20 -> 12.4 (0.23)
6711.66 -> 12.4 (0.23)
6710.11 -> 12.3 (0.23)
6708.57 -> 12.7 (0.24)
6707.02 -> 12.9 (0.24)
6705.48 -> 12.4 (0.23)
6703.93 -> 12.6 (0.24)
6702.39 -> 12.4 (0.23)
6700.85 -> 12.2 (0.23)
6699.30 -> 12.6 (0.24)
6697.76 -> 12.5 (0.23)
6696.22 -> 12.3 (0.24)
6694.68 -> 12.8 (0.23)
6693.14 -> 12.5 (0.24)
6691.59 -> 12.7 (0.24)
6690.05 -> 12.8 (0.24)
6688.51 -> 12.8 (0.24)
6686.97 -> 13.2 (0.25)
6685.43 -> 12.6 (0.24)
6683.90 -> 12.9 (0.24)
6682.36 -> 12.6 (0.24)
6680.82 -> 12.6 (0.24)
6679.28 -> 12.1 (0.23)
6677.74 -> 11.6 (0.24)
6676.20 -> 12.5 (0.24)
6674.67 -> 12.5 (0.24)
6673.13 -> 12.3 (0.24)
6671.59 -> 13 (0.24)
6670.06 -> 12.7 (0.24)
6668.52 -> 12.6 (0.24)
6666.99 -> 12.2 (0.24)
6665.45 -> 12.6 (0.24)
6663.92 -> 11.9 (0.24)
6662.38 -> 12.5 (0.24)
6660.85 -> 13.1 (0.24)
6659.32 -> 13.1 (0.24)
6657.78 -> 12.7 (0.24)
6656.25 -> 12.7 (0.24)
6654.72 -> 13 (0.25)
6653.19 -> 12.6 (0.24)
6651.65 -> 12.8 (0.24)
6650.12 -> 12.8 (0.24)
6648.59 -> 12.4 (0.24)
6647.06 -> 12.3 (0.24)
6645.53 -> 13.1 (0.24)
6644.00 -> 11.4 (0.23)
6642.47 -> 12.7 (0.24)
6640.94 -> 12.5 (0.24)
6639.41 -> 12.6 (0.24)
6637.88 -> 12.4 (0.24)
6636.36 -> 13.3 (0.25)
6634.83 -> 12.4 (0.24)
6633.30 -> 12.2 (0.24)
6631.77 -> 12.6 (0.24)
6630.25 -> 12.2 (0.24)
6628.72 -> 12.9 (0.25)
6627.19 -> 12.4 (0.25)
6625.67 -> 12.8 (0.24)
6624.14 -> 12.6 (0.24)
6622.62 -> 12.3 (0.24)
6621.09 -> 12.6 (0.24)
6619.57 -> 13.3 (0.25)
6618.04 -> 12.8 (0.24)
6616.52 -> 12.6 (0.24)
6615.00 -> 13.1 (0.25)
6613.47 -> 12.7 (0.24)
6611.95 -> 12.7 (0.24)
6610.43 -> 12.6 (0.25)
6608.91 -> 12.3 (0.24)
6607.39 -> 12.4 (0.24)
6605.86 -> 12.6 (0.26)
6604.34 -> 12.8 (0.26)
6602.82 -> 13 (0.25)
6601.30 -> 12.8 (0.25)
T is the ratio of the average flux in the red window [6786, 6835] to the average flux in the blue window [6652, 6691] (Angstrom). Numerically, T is 0.99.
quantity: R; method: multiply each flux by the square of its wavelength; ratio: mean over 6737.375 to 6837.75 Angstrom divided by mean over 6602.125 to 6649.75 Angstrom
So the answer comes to 1.03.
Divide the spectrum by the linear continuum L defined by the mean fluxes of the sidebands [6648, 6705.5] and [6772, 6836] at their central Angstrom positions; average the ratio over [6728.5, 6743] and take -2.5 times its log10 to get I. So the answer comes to 0.01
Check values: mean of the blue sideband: 12.6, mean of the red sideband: 12.4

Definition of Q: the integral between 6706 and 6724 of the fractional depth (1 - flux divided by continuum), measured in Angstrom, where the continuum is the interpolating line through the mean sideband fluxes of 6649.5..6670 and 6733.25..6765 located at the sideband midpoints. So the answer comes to 0.2 Angstrom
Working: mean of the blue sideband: 12.7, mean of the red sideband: 12.5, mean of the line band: 12.4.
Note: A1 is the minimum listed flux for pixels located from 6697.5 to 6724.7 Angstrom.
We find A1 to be 11.7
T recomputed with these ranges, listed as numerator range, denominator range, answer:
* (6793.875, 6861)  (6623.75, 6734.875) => 0.98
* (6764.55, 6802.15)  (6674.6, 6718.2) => 1.00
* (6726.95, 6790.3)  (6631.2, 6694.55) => 0.99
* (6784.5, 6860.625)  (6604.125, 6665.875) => 0.98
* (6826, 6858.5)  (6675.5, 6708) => 0.98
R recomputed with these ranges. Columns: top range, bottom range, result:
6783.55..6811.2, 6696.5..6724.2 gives 1.03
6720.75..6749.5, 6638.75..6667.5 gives 1.01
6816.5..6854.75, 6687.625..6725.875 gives 1.03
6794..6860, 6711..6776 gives 1.02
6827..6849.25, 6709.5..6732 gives 1.03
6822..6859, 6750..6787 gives 1.01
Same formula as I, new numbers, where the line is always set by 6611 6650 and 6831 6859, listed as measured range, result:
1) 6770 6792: -0.01 mag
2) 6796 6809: -0.02 mag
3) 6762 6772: 0.01 mag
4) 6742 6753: -0.01 mag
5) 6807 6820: 0.00 mag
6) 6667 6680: 0.01 mag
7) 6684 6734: -0.01 mag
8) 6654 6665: -0.01 mag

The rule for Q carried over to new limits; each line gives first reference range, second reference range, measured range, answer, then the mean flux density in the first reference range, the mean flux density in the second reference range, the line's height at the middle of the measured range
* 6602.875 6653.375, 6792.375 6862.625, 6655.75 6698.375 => -0.18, 12.6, 12.3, 12.5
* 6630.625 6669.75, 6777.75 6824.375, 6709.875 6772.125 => 0.47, 12.6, 12.4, 12.5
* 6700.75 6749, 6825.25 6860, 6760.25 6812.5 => -0.44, 12.4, 12.2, 12.3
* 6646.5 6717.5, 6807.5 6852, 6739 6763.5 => -0.05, 12.6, 12.3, 12.5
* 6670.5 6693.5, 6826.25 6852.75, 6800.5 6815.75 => 0.19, 12.6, 12.4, 12.4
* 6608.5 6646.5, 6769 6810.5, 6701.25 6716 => 0.07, 12.6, 12.5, 12.5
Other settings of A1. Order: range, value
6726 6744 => 12.1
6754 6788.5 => 11.9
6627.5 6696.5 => 11.4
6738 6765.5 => 12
